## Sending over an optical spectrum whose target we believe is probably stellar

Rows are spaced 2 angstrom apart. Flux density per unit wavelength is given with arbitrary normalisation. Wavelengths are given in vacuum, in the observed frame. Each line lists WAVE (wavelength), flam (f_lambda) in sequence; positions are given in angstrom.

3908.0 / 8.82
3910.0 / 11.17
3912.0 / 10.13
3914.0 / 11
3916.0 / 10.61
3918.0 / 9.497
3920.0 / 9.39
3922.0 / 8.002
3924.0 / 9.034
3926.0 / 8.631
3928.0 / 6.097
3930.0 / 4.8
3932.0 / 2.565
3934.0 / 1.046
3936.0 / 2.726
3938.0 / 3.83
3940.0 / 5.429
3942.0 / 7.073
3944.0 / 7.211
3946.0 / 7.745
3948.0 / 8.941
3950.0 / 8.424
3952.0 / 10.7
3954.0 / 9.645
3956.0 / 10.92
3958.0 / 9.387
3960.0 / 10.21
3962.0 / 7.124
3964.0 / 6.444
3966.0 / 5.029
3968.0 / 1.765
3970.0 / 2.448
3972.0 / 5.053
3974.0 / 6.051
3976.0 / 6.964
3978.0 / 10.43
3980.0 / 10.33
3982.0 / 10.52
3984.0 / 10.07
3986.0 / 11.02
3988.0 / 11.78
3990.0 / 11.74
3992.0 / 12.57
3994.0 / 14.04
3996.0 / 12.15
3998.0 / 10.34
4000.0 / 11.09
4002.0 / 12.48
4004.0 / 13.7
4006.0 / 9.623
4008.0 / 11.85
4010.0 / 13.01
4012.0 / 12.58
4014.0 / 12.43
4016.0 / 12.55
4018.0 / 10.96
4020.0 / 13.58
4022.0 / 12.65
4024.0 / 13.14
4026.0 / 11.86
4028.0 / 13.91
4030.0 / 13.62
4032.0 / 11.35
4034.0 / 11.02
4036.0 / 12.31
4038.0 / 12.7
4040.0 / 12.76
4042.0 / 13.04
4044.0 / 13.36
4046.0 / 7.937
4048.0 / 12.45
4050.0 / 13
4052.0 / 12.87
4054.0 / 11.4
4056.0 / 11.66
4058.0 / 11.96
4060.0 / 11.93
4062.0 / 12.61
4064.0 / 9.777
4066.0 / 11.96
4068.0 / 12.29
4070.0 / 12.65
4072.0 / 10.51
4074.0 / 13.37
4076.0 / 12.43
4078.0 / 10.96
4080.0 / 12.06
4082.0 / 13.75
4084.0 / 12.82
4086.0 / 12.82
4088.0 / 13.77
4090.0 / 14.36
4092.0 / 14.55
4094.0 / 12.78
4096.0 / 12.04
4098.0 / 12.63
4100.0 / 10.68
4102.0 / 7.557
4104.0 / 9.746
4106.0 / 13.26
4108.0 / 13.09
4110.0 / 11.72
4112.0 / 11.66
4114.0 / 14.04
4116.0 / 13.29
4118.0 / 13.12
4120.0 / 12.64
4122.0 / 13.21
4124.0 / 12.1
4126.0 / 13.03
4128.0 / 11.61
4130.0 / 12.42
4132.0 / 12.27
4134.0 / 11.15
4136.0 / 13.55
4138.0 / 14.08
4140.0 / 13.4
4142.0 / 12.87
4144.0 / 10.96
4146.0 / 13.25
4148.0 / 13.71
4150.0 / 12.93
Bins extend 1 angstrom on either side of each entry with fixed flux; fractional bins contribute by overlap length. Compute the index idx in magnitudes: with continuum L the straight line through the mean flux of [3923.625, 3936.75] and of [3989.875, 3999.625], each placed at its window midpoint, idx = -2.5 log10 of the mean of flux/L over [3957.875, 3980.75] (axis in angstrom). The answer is 0.36 mag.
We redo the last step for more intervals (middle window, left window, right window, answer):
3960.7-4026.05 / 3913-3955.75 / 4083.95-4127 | -0.11 mag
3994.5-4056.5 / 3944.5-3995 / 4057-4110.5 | -0.17 mag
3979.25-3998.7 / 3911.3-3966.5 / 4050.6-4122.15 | -0.24 mag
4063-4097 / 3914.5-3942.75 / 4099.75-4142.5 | -0.13 mag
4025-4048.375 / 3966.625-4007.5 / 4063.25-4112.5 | -0.12 mag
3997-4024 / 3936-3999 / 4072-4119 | -0.23 mag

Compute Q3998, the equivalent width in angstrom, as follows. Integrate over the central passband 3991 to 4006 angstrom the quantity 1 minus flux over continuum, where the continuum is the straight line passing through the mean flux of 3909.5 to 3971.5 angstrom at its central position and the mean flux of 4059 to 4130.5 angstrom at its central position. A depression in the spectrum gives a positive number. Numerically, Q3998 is -4.9 angstrom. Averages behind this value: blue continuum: 7.27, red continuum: 12.3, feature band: 12.2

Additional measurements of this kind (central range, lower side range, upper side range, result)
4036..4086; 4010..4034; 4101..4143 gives 1.48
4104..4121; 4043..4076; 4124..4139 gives -0.40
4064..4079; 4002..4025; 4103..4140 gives 0.73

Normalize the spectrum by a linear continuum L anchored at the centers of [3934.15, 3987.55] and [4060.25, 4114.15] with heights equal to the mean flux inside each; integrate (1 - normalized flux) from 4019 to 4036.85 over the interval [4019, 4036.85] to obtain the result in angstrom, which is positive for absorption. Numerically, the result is -4.7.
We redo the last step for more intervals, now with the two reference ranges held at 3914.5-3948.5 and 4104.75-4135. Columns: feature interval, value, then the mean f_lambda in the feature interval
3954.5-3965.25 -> -1.8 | 8.77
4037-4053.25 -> -3.3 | 12.3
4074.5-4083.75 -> -0.9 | 12.4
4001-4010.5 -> -3.3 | 12.1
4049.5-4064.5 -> -1.9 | 11.9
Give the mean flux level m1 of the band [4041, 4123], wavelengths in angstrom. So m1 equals 12.2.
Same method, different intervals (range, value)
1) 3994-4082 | 12.1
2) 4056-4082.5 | 12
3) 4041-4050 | 11.8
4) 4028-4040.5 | 12.4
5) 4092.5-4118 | 12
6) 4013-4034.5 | 12.5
